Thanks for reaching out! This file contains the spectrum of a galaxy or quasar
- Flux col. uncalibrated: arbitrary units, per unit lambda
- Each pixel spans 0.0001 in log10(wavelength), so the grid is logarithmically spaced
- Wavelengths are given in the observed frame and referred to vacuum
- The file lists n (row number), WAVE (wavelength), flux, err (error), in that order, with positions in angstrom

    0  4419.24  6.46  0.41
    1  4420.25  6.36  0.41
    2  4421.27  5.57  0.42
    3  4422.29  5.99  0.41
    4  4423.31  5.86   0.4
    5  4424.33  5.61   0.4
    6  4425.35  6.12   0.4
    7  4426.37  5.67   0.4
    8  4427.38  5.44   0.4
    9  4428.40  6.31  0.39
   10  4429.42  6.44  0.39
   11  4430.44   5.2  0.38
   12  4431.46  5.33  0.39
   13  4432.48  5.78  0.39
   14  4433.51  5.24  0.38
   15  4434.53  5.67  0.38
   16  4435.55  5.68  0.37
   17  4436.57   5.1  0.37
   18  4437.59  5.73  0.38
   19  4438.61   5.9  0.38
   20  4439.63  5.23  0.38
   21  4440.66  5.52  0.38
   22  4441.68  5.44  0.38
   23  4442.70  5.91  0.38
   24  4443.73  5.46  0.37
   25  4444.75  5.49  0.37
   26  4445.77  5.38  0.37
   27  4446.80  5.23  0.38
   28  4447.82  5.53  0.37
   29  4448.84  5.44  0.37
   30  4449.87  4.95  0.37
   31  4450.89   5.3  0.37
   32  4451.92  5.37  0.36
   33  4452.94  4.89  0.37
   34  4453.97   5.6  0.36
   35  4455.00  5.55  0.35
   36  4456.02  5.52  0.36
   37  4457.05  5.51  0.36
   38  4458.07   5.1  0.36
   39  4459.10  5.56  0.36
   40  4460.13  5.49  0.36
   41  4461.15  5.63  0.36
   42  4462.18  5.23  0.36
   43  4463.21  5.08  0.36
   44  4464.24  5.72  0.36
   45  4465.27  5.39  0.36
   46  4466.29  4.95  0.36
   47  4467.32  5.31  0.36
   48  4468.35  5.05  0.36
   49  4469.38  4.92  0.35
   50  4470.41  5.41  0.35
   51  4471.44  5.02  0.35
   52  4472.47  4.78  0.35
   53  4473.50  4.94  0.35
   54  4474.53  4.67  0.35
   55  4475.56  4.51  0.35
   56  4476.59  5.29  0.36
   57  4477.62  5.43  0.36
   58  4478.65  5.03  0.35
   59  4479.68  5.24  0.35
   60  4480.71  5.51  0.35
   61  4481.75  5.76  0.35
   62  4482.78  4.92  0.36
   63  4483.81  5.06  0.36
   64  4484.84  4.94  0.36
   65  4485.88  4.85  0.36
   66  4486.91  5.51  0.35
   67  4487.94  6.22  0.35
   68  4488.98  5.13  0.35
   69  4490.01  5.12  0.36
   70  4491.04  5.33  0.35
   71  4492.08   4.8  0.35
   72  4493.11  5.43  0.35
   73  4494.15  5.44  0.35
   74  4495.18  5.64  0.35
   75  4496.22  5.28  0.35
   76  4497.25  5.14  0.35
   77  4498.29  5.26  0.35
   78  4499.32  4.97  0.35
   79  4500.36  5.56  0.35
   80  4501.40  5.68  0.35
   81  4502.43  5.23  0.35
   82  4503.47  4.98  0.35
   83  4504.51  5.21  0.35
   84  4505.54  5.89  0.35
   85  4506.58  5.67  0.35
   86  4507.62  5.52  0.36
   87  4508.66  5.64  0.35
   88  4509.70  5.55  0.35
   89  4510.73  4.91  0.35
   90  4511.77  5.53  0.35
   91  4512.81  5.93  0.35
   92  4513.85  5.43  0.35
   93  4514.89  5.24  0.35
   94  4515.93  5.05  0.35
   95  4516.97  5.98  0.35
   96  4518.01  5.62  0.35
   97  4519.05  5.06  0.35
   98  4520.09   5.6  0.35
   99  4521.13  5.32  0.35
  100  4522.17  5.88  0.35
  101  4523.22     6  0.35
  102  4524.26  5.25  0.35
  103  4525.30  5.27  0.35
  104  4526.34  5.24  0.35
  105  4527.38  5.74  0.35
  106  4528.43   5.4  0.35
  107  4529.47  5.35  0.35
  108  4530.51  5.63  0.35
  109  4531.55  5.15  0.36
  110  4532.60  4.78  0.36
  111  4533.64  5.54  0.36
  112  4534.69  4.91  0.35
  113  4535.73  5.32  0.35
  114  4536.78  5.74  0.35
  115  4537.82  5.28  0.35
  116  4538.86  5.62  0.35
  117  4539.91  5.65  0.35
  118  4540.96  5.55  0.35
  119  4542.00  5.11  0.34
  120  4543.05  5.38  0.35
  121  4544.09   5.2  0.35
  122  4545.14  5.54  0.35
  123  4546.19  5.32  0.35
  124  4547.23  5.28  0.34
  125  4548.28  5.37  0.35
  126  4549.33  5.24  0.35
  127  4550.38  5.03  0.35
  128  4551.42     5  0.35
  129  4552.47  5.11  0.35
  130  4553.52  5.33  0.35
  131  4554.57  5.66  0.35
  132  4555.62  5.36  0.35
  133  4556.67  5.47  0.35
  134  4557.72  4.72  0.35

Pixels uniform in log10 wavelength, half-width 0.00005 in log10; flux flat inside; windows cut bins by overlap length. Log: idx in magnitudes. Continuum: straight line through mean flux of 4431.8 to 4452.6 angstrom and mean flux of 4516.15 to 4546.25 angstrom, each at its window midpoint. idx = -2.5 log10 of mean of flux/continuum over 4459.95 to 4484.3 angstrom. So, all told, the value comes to 0.056 mag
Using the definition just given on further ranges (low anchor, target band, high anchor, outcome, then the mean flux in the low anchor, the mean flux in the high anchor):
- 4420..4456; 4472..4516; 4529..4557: 0.03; 5.57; 5.33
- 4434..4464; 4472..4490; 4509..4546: 0.05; 5.43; 5.42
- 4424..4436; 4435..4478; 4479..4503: 0.04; 5.71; 5.3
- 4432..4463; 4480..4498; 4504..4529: 0.04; 5.44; 5.5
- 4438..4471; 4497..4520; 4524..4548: -0.01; 5.38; 5.36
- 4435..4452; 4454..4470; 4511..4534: 0.02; 5.45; 5.45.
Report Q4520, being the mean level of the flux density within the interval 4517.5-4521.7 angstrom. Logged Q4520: 5.41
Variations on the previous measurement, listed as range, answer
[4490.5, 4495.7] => 5.33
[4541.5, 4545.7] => 5.3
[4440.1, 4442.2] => 5.47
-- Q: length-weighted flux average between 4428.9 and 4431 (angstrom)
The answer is 5.81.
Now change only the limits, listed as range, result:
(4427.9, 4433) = 5.8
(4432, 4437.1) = 5.49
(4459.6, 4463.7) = 5.36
